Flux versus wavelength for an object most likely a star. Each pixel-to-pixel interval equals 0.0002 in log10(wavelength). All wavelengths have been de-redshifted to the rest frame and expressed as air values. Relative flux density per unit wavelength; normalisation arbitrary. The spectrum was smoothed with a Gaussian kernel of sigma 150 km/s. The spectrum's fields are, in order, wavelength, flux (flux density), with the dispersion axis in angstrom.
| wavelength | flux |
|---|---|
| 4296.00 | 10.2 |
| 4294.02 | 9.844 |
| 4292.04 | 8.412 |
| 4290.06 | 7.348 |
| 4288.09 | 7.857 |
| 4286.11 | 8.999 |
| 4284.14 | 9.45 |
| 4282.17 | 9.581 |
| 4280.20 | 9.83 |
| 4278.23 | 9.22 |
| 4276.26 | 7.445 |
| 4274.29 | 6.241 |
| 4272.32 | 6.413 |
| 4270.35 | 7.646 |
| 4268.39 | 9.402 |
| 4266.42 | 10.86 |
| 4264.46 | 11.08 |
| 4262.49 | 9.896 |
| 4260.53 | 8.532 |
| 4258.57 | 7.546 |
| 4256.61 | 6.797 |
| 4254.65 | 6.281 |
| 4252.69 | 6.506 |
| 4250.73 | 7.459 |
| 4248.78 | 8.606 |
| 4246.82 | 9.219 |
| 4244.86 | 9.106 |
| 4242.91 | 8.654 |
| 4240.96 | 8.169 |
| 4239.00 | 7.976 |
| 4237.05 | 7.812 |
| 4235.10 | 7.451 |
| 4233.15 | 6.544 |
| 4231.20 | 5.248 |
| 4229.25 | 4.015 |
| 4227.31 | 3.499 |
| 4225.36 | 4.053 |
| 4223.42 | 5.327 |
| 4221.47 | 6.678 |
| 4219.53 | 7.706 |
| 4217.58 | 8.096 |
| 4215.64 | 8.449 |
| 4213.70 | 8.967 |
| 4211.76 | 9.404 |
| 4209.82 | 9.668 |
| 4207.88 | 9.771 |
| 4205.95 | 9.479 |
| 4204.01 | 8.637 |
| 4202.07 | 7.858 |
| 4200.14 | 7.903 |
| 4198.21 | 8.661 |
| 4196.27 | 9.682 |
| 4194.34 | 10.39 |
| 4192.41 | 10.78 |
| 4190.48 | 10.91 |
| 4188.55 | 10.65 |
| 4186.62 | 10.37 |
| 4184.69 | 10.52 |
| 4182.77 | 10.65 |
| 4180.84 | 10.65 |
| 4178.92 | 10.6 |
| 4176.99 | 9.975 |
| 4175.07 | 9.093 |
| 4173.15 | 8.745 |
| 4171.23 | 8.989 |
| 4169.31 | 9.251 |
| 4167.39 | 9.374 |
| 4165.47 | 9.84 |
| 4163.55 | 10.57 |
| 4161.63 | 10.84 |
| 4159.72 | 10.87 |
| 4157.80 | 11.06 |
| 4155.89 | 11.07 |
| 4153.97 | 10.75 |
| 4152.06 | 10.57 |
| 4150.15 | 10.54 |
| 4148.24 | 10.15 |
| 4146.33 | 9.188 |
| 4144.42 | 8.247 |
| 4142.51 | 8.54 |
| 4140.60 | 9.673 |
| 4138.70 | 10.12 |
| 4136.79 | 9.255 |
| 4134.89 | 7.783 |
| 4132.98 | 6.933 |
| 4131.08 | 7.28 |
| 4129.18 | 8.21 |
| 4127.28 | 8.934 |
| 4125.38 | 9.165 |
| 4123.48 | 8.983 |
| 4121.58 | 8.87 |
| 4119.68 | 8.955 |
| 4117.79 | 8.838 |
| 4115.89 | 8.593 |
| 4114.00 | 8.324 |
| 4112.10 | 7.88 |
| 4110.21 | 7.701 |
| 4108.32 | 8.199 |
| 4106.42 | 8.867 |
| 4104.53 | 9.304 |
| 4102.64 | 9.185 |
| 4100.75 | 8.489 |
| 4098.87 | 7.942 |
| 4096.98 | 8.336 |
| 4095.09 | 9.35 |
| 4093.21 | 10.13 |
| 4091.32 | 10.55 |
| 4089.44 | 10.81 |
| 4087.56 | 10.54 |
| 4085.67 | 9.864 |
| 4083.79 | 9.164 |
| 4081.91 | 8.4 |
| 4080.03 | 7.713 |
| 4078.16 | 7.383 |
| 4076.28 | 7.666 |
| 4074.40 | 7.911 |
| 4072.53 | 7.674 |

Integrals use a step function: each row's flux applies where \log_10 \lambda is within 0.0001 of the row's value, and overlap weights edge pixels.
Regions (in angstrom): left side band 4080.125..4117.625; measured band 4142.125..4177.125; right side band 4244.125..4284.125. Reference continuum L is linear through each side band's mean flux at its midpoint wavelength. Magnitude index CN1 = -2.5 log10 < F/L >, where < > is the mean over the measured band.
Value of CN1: -0.130 mag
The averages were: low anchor 9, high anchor 8.4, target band 9.9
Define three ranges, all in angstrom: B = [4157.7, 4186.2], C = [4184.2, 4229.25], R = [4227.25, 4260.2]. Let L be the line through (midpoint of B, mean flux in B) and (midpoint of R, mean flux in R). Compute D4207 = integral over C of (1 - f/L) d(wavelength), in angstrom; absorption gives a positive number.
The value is 1.6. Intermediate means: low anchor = 10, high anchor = 7.24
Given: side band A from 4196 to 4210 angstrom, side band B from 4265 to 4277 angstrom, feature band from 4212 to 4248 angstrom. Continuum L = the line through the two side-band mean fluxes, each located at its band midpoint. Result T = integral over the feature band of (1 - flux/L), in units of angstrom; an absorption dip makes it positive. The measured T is 6.1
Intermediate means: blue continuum 8.88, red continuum 8.12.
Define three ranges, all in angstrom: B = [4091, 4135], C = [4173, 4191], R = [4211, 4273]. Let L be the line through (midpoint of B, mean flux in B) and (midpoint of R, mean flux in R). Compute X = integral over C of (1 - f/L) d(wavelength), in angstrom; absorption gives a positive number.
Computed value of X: -4.9 angstrom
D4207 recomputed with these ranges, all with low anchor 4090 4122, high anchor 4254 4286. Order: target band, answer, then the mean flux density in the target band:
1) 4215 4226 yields 2.40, 6.74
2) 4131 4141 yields 0.25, 8.55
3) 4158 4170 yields -2.03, 10.2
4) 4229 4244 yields 2.55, 7.14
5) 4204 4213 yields -0.84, 9.46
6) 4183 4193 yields -2.25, 10.6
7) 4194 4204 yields -0.13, 8.78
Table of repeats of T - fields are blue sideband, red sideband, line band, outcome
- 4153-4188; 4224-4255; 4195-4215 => -1.1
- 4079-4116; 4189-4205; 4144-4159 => -1.8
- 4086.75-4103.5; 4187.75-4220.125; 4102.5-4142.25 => 3.4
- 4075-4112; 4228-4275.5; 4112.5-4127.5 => -0.1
